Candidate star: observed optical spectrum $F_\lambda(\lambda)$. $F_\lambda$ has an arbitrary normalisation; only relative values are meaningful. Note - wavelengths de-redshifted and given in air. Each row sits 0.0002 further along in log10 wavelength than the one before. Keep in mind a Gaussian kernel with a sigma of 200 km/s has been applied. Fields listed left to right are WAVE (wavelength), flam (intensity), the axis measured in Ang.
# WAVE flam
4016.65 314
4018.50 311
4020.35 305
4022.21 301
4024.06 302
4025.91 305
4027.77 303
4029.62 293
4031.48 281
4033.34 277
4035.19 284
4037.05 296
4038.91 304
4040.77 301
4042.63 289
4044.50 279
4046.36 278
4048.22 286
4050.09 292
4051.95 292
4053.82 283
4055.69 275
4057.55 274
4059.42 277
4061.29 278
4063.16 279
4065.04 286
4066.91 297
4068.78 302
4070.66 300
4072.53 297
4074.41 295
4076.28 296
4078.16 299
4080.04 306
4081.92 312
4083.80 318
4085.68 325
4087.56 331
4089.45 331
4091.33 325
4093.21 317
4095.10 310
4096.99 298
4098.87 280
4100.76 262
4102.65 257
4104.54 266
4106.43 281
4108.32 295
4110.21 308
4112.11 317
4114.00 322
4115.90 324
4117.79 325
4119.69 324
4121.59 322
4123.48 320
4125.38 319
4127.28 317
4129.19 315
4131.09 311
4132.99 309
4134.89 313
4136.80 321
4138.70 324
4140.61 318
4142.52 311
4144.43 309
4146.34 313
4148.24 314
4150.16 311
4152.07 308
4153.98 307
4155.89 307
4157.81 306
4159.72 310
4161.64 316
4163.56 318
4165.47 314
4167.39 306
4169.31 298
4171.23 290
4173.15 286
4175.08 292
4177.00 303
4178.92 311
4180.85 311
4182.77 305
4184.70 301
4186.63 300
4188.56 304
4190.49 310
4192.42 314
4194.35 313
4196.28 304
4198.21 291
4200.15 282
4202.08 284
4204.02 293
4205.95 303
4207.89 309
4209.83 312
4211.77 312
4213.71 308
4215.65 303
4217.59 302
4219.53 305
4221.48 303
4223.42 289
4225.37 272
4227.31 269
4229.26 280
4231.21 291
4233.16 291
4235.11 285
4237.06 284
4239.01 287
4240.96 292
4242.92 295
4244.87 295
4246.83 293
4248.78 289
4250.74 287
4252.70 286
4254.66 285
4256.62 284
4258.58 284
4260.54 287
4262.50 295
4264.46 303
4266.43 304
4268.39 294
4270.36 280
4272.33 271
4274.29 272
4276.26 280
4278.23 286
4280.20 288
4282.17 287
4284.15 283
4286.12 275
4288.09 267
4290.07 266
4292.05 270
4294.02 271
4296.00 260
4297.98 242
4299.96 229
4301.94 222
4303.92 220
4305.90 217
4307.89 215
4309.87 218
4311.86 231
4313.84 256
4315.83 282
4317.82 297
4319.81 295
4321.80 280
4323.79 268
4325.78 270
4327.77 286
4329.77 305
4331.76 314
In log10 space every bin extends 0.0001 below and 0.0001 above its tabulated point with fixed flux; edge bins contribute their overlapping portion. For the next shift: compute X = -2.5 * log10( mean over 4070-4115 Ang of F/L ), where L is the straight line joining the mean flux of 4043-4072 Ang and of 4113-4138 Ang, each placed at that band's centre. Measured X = 0.00 mag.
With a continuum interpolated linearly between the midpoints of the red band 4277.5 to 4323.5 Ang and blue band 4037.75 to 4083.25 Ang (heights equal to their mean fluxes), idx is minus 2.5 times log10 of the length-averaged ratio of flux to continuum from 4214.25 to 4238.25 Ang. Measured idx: -0.08 mag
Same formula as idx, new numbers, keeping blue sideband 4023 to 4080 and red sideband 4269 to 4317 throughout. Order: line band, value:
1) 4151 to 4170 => -0.12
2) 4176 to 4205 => -0.11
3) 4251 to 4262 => -0.09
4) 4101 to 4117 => -0.05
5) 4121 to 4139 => -0.13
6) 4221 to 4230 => -0.06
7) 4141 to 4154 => -0.12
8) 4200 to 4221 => -0.13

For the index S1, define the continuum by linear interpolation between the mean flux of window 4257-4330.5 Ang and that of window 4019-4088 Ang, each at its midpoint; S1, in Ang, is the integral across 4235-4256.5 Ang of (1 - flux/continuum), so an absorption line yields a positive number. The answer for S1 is -1.2 Ang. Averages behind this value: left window 294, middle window 289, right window 269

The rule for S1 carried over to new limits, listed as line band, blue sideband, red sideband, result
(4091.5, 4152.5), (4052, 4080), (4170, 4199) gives -2.6 Ang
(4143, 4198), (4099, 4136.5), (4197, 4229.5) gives -1.2 Ang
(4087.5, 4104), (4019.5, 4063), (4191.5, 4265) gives -0.5 Ang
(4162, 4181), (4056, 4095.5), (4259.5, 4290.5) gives -0.6 Ang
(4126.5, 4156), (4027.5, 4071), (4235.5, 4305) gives -3.1 Ang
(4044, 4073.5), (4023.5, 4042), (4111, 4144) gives 1.5 Ang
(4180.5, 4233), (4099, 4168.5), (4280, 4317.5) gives -2.7 Ang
